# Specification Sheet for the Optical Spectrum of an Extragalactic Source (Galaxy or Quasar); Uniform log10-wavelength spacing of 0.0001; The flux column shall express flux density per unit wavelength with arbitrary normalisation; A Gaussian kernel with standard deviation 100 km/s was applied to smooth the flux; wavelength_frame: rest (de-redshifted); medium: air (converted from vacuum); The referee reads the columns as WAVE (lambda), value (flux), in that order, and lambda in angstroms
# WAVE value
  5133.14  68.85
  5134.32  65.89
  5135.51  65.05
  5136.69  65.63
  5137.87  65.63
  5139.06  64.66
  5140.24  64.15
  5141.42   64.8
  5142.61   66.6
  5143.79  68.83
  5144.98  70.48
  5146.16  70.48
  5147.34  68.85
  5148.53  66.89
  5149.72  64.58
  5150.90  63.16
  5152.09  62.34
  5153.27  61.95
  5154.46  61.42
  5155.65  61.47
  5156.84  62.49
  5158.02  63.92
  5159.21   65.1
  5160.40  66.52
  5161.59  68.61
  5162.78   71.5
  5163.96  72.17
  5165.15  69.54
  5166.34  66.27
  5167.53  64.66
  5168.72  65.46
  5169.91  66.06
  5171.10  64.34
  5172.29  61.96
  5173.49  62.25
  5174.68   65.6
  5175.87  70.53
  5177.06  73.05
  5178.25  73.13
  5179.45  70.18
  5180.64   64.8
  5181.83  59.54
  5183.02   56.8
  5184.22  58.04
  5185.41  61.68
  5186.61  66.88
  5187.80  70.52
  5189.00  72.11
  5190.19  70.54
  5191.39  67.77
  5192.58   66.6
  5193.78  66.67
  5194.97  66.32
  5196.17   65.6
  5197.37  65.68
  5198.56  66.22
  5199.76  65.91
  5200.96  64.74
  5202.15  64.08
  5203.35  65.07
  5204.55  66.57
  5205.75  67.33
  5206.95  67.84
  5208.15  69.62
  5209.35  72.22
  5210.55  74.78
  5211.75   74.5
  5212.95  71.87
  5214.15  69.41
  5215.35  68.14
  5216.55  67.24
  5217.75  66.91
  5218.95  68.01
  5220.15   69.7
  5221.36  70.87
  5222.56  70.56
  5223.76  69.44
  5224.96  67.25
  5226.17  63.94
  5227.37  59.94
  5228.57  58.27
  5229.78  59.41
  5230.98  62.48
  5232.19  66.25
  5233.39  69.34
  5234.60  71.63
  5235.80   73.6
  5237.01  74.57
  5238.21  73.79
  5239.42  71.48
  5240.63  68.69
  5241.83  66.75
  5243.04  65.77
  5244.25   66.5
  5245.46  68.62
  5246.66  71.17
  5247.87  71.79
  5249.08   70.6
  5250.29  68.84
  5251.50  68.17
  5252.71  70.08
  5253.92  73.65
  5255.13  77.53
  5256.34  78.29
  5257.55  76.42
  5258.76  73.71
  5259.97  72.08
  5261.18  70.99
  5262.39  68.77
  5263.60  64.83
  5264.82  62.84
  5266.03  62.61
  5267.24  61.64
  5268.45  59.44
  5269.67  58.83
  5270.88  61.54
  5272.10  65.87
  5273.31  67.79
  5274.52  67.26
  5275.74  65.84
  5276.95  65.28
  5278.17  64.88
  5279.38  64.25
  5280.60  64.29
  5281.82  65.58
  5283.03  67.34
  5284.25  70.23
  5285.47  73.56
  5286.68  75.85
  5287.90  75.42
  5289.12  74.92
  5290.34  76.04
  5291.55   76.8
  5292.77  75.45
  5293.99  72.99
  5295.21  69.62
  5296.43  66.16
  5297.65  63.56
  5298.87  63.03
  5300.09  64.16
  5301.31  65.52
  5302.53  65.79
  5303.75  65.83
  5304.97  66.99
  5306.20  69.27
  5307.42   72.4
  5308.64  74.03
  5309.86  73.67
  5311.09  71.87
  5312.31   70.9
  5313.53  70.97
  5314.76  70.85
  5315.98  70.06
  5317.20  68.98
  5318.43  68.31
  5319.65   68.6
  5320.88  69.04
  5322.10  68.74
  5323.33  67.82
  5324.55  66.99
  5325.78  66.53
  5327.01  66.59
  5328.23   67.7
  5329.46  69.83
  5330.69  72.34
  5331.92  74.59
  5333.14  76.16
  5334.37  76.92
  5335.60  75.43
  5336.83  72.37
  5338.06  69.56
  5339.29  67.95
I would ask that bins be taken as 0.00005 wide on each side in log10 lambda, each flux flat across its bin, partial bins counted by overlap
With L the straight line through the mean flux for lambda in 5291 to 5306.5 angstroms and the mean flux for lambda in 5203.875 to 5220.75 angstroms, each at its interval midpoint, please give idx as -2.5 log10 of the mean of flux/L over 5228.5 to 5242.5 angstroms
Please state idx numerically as 0.01 mag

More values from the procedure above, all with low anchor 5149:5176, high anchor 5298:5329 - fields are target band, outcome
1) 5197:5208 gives 0.000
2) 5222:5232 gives 0.044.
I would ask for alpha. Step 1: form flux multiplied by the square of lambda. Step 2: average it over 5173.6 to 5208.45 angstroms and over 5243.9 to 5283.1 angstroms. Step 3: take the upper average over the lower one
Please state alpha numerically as 1.0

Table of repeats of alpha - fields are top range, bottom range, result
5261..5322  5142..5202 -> 1.08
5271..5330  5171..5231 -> 1.07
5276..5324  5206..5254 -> 1.04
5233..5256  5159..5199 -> 1.09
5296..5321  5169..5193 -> 1.09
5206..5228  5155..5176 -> 1.07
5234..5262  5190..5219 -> 1.07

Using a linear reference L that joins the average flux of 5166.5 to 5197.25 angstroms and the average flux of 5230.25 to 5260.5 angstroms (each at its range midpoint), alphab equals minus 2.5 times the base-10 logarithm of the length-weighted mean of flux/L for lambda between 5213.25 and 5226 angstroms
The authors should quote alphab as 0.003 mag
